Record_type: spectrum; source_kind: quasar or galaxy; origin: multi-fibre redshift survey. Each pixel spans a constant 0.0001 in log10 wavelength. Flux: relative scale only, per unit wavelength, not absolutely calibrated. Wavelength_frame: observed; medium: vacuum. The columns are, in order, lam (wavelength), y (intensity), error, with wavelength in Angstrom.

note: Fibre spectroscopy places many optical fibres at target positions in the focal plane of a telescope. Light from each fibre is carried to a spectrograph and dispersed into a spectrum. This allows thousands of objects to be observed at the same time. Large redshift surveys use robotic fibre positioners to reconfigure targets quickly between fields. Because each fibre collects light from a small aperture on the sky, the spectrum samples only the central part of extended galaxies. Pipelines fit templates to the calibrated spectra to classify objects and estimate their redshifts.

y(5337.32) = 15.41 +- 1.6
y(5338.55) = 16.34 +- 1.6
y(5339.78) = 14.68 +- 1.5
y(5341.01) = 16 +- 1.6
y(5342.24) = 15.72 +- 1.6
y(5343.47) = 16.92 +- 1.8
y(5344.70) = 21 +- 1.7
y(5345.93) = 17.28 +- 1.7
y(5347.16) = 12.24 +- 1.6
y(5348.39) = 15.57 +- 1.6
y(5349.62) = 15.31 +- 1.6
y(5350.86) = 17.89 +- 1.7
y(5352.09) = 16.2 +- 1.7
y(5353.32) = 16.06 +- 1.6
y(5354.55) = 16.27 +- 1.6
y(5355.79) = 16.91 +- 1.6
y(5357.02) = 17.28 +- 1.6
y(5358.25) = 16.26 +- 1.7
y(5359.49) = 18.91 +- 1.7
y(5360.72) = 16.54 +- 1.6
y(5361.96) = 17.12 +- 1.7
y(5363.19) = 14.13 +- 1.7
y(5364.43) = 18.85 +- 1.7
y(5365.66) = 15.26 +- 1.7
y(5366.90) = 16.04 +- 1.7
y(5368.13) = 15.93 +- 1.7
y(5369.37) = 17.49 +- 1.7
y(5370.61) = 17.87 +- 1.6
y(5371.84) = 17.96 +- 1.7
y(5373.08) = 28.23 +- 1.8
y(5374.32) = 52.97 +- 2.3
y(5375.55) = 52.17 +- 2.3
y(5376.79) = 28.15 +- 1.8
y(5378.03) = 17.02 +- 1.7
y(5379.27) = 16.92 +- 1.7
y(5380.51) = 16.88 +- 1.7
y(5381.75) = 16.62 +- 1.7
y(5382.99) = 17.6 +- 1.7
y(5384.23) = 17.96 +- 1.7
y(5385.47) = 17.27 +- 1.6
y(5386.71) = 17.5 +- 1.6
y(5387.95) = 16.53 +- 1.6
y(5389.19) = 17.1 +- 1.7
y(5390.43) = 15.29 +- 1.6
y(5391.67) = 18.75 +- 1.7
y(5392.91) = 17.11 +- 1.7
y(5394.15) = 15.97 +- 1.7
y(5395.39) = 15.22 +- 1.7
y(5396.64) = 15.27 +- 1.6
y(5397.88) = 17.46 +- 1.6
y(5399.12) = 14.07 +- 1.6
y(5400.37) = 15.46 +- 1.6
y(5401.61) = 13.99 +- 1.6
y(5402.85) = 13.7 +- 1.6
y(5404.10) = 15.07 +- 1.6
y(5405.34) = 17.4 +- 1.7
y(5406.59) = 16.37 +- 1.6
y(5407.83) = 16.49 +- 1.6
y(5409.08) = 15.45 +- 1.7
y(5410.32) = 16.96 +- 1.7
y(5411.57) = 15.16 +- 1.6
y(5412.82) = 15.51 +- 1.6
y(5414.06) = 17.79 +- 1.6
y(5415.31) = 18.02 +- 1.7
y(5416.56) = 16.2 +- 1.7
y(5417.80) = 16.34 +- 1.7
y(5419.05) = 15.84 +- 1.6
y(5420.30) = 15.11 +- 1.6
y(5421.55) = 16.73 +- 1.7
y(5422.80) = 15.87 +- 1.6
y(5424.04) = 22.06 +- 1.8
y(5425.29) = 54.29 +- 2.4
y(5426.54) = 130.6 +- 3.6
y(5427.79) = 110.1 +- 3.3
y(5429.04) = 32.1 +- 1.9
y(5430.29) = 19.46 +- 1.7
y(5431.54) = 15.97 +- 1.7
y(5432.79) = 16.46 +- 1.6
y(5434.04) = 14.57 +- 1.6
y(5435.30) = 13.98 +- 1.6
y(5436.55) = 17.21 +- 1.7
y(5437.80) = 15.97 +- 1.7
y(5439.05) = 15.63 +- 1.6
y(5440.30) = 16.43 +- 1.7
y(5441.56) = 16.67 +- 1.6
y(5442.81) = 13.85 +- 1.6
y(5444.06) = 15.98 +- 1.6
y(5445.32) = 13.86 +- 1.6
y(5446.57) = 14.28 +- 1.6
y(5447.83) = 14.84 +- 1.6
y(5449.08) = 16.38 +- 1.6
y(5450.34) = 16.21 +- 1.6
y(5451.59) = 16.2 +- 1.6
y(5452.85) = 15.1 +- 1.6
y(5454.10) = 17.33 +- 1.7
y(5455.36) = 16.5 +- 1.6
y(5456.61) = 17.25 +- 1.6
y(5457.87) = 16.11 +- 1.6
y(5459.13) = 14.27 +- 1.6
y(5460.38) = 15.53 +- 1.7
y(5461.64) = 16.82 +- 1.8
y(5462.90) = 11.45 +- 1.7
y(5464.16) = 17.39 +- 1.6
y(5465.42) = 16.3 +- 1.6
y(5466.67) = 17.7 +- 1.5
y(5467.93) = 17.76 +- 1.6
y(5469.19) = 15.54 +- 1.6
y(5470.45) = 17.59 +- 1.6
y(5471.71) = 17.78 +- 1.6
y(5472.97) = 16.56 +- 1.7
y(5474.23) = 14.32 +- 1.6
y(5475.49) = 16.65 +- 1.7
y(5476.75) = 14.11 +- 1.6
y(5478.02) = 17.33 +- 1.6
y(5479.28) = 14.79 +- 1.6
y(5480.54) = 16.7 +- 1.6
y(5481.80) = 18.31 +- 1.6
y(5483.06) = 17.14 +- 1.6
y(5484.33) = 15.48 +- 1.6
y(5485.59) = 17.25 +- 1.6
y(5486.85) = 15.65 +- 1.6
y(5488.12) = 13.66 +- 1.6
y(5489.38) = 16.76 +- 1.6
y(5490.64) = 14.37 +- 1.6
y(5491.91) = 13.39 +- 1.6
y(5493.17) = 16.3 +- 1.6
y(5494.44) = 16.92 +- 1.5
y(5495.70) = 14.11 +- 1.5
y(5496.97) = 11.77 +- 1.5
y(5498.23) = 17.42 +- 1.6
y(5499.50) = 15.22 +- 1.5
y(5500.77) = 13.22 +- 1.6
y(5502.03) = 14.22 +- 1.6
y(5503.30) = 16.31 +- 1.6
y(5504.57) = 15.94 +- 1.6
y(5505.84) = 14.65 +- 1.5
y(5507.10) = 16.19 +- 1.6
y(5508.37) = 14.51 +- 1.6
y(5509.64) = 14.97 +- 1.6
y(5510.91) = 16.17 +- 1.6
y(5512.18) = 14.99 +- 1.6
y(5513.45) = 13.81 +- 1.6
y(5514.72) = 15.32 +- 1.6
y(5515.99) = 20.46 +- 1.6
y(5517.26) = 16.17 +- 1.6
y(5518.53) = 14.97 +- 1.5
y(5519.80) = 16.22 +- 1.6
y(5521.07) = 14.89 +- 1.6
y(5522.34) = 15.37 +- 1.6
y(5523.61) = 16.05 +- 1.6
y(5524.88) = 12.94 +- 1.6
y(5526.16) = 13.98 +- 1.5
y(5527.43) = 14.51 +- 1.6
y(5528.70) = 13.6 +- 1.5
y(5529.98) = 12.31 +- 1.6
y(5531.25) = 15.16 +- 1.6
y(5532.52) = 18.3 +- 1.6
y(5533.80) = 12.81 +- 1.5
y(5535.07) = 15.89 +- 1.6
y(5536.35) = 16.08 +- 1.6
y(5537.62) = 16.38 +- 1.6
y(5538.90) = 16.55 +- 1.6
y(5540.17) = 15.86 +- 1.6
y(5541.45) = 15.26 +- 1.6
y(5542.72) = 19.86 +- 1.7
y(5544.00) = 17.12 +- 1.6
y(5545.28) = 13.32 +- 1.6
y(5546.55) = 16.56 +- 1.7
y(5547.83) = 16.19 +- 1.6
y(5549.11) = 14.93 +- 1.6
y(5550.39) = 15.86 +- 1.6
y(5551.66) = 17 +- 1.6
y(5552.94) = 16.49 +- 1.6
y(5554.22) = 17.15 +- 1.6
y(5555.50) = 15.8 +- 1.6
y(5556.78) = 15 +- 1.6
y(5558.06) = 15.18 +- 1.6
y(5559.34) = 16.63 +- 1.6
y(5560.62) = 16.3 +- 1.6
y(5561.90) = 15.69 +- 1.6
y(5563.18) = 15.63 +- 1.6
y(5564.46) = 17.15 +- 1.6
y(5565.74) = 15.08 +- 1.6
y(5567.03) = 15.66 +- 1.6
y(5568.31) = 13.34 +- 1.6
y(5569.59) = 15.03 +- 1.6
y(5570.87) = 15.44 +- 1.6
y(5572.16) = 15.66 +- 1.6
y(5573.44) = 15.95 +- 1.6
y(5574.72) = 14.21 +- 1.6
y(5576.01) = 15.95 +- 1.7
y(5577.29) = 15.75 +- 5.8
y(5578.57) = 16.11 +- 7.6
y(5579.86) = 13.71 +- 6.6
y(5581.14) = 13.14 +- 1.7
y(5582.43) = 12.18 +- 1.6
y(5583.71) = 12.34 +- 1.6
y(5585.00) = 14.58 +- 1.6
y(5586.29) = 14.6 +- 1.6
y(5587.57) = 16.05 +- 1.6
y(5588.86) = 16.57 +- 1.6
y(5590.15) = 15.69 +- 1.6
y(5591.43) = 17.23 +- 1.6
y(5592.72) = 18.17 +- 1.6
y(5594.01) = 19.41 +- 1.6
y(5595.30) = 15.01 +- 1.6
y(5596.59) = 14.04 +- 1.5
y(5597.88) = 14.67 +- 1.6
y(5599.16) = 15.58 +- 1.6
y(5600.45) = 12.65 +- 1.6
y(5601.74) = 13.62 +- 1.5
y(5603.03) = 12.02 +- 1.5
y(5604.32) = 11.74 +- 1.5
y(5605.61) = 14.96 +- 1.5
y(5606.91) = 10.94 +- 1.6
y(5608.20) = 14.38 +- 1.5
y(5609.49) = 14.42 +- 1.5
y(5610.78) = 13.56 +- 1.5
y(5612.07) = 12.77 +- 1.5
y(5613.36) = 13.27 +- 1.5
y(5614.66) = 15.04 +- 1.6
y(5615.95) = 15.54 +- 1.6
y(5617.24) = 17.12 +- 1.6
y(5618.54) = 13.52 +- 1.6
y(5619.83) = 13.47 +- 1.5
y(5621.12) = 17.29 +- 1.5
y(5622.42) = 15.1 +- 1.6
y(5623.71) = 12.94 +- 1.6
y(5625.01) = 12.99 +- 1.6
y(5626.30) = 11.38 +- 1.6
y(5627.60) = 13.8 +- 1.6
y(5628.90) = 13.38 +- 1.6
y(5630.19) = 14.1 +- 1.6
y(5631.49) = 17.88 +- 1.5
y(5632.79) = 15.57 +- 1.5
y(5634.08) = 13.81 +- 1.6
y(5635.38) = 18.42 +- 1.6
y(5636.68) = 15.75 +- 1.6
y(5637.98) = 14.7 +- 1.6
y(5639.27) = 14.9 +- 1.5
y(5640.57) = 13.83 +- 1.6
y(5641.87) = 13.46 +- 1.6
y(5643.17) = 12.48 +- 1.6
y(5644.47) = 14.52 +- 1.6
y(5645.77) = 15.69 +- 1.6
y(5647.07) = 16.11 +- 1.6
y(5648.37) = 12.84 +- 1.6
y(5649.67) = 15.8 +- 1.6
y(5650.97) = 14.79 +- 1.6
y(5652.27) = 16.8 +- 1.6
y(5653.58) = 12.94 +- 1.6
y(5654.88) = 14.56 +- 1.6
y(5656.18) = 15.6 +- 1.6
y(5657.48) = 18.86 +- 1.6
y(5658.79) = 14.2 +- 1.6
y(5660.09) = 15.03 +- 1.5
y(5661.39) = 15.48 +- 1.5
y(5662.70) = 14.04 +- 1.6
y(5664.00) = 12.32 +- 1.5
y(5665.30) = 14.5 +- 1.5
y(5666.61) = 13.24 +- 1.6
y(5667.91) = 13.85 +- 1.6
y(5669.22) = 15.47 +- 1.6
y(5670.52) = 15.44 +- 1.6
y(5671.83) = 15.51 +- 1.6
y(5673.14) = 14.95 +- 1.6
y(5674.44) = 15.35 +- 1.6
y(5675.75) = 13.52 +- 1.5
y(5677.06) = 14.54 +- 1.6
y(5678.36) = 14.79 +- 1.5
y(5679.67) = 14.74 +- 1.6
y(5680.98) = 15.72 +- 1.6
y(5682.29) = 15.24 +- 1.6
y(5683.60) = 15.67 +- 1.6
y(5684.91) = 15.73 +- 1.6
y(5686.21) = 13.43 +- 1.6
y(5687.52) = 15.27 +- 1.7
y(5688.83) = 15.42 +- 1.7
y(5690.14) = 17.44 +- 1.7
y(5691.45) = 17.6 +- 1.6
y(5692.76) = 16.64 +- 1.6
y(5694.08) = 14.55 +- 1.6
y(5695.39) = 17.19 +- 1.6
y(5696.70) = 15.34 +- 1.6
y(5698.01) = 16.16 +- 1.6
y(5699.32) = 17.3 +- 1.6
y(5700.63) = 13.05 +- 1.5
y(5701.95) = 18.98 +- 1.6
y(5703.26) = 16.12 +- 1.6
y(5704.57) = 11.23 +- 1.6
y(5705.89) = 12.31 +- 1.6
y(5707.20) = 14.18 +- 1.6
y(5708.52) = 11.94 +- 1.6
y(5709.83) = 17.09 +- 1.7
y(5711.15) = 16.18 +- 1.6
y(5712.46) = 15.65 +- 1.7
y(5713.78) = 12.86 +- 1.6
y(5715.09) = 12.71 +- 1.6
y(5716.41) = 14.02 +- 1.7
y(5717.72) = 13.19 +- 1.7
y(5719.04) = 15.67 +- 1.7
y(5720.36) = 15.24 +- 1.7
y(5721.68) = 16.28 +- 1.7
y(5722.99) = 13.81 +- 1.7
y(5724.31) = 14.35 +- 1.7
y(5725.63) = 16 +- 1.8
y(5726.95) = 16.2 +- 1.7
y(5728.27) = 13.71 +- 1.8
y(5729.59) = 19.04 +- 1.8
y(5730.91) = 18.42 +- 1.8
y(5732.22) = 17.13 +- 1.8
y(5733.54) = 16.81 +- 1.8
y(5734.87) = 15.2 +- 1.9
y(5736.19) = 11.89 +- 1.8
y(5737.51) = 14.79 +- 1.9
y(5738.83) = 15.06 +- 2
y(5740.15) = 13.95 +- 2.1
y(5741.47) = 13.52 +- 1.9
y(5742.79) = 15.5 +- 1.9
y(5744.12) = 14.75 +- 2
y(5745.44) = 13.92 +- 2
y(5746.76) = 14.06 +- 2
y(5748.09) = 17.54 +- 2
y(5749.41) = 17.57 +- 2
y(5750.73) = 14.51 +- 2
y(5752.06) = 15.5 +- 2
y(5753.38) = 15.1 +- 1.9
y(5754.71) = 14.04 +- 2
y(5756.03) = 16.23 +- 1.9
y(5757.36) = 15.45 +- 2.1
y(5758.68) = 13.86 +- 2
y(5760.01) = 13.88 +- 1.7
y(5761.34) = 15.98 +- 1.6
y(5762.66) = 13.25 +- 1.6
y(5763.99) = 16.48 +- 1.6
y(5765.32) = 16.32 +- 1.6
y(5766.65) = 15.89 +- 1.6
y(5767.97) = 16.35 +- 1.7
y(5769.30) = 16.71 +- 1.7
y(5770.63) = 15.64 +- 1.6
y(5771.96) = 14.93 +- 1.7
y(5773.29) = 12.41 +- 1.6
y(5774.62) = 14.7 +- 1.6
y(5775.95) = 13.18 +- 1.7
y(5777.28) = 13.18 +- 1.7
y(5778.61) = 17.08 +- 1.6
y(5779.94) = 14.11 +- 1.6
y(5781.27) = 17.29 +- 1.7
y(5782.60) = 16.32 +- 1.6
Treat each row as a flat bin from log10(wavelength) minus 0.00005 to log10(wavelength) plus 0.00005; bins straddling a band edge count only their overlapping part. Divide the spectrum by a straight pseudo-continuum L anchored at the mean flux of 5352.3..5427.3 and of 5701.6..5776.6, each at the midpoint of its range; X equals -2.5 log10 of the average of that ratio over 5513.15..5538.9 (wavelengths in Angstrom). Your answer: 0.21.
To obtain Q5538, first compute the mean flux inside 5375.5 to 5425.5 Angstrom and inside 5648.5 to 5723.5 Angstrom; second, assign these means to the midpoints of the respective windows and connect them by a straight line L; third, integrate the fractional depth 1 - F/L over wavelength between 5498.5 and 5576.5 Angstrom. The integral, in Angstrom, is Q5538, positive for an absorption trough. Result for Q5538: 4.5 Angstrom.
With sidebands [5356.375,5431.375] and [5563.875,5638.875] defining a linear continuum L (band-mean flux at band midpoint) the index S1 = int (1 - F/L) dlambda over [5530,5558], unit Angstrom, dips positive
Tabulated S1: 1.5 Angstrom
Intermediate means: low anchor 22.5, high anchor 14.7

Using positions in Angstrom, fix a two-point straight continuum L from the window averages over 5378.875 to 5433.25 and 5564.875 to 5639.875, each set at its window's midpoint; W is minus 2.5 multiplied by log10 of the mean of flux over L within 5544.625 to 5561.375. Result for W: 0.05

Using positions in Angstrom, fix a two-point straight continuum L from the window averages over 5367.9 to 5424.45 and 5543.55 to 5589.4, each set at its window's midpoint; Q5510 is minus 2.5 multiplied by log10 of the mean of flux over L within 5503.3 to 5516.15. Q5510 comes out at 0.06 mag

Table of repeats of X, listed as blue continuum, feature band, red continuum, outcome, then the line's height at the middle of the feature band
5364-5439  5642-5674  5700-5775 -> 0.14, 16.8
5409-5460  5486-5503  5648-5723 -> 0.36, 20.8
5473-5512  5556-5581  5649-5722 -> -0.01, 15.3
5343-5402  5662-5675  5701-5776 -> 0.09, 15.7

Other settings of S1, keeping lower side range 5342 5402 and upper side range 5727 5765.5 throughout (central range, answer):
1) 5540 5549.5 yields 0.5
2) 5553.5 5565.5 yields 0.6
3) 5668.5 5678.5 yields 0.6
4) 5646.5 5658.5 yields 0.6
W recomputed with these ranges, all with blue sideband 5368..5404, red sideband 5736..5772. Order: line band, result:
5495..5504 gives 0.245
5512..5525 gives 0.156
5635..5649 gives 0.127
